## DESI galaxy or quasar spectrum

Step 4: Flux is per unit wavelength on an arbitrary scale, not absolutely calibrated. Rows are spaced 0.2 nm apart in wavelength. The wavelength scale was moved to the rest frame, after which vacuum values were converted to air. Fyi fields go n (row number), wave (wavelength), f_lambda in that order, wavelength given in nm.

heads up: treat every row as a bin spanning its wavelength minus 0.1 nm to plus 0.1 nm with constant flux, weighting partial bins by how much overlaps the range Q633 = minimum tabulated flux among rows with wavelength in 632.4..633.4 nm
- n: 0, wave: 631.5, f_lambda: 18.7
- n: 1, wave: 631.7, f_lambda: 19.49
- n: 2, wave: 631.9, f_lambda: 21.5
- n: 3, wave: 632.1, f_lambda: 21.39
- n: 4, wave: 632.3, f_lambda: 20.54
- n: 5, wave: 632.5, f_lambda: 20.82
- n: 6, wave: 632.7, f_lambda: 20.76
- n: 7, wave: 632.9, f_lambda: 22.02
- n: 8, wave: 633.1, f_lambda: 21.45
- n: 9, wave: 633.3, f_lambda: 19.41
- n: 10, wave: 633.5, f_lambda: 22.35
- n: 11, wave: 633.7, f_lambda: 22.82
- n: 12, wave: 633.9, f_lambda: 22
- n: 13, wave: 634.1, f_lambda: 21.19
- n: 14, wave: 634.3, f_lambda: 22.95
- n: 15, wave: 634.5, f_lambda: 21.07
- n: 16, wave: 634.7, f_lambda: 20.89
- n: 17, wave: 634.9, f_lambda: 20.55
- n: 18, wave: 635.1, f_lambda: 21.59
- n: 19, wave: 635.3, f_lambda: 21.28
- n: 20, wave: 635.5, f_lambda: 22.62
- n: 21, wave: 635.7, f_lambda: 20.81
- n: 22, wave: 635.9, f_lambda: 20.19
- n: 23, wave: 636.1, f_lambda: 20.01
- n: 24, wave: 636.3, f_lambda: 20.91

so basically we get 19.41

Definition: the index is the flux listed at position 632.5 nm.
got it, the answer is 20.82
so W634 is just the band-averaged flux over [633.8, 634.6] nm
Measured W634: 21.8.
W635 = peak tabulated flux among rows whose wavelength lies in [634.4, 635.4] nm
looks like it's 21.59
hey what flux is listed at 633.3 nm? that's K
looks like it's 19.41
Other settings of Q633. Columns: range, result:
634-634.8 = 20.89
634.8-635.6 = 20.55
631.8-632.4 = 20.54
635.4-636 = 20.19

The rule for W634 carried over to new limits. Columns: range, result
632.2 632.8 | 20.7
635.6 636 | 20.5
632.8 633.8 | 21.6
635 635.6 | 21.8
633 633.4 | 20.4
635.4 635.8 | 21.7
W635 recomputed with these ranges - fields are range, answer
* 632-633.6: 22.35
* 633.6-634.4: 22.95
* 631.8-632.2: 21.5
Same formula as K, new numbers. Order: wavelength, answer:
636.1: 20.01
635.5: 22.62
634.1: 21.19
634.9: 20.55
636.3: 20.91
